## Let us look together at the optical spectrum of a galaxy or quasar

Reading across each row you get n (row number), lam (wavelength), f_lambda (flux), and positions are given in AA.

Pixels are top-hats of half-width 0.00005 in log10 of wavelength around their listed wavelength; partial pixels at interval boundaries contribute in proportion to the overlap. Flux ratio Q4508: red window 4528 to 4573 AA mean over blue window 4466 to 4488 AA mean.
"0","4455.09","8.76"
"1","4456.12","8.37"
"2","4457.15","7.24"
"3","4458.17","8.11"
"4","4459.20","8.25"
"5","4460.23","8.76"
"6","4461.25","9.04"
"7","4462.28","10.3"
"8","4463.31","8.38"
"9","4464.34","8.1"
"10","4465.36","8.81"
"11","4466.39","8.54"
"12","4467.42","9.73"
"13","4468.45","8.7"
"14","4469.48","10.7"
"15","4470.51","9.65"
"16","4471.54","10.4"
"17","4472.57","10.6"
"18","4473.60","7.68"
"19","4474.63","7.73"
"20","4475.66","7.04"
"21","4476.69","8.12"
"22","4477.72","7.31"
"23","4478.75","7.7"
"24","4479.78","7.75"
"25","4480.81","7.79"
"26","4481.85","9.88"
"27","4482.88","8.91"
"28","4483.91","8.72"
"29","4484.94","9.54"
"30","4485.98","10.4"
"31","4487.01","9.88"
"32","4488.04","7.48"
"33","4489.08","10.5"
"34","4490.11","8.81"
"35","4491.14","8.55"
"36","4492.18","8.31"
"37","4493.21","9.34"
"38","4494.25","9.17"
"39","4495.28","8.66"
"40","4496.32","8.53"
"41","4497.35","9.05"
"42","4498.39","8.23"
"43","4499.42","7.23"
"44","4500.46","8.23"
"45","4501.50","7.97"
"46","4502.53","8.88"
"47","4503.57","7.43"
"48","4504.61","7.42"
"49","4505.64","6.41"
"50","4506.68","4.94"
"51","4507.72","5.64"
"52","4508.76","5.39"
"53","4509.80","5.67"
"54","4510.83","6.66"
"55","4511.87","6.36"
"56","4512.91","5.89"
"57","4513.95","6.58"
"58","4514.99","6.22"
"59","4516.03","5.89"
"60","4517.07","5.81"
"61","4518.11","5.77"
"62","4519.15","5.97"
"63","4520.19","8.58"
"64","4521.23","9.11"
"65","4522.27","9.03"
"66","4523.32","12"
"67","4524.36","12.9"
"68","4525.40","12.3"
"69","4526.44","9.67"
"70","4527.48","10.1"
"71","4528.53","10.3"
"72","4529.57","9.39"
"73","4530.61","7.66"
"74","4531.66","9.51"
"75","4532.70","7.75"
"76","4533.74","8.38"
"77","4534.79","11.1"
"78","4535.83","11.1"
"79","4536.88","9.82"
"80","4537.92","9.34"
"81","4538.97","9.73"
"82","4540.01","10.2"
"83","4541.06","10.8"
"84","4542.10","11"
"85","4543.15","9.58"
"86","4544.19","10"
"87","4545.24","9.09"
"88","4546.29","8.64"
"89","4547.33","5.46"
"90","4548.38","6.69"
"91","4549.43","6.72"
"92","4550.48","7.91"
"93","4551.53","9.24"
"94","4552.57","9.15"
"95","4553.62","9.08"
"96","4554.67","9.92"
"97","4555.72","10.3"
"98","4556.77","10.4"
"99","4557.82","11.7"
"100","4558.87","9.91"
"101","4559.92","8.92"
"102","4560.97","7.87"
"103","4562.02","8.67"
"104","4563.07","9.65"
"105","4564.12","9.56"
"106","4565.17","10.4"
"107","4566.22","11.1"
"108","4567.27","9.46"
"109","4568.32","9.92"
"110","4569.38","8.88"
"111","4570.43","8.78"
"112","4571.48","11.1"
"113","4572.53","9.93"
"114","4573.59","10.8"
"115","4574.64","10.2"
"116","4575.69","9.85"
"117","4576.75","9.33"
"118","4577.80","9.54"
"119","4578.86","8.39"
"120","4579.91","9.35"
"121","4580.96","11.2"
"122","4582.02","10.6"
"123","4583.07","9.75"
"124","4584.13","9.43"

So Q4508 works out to 1.1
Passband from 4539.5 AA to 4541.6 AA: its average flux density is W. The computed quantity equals 10.5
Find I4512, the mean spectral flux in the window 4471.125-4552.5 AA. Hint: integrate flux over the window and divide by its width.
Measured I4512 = 8.46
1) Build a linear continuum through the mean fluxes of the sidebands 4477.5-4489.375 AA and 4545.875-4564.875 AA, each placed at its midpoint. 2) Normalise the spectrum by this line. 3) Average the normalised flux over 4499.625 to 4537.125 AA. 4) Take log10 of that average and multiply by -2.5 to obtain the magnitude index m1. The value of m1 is 0.099 mag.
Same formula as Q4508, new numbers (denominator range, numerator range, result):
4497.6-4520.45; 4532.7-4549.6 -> 1.38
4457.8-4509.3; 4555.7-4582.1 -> 1.16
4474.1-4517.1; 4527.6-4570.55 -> 1.20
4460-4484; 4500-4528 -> 0.87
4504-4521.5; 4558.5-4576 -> 1.53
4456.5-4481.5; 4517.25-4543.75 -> 1.12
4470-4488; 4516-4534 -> 1.03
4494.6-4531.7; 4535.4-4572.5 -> 1.19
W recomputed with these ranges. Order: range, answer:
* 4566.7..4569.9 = 9.43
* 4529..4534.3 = 8.57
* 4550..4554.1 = 8.86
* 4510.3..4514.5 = 6.38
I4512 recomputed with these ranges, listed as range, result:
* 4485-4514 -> 7.82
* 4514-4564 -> 9.09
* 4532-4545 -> 9.88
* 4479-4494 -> 8.97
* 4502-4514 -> 6.44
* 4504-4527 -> 7.47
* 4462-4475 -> 9.17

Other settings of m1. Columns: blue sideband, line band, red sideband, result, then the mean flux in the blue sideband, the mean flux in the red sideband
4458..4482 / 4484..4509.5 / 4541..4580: 0.09 mag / 8.7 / 9.39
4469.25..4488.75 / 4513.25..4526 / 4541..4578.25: 0.10 mag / 8.79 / 9.42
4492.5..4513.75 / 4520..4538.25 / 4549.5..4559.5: -0.17 mag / 7.35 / 9.59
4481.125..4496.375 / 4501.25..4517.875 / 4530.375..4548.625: 0.39 mag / 9.11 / 9.28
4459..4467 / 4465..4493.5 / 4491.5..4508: -0.06 mag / 8.81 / 7.88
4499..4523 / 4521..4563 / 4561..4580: -0.15 mag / 6.87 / 9.68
